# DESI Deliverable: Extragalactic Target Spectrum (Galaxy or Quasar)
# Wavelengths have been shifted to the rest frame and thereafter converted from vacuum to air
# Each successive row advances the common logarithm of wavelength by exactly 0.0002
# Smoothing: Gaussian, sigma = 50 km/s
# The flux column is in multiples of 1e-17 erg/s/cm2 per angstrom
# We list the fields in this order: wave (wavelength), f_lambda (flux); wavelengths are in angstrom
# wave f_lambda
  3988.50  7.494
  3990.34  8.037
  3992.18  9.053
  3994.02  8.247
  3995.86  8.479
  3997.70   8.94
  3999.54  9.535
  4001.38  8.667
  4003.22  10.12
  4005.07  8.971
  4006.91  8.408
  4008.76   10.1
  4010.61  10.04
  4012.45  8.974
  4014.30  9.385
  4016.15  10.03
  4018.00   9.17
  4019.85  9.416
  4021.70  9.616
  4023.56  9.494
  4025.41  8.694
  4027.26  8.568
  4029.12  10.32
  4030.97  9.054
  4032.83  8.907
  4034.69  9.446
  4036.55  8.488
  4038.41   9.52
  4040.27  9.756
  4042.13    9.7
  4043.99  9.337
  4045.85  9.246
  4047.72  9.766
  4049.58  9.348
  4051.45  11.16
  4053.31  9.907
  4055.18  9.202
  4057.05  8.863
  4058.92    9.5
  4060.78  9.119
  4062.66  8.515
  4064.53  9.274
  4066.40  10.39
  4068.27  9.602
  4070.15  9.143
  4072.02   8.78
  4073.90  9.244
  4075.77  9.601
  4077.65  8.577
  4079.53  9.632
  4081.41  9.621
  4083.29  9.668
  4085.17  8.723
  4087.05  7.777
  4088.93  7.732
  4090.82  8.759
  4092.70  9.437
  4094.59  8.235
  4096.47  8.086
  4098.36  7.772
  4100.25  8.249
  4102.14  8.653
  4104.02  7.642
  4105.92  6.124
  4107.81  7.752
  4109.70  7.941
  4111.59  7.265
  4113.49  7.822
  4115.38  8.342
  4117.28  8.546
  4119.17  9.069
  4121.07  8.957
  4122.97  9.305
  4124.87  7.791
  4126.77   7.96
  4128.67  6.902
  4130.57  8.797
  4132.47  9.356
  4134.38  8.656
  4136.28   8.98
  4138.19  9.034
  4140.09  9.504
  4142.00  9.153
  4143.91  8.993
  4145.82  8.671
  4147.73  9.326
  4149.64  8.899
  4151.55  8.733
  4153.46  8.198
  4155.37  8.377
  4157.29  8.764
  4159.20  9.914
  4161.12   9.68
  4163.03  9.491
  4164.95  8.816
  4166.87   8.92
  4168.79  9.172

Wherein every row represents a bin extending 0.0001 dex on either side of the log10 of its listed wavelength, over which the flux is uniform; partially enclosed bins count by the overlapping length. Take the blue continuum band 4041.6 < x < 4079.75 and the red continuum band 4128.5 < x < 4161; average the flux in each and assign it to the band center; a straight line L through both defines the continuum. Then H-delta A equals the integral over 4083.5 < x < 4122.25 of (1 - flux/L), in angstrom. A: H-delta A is 4.2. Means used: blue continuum 9.42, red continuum 8.91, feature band 8.18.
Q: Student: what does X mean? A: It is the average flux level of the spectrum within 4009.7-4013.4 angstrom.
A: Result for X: 9.52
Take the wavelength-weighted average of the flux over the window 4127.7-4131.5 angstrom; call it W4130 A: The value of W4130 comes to 7.85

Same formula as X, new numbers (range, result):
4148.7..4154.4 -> 8.62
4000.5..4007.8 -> 9.05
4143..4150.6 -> 8.97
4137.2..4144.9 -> 9.16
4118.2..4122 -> 9.02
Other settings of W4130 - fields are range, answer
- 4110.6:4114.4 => 7.54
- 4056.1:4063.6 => 9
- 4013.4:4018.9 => 9.53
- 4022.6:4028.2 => 8.92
